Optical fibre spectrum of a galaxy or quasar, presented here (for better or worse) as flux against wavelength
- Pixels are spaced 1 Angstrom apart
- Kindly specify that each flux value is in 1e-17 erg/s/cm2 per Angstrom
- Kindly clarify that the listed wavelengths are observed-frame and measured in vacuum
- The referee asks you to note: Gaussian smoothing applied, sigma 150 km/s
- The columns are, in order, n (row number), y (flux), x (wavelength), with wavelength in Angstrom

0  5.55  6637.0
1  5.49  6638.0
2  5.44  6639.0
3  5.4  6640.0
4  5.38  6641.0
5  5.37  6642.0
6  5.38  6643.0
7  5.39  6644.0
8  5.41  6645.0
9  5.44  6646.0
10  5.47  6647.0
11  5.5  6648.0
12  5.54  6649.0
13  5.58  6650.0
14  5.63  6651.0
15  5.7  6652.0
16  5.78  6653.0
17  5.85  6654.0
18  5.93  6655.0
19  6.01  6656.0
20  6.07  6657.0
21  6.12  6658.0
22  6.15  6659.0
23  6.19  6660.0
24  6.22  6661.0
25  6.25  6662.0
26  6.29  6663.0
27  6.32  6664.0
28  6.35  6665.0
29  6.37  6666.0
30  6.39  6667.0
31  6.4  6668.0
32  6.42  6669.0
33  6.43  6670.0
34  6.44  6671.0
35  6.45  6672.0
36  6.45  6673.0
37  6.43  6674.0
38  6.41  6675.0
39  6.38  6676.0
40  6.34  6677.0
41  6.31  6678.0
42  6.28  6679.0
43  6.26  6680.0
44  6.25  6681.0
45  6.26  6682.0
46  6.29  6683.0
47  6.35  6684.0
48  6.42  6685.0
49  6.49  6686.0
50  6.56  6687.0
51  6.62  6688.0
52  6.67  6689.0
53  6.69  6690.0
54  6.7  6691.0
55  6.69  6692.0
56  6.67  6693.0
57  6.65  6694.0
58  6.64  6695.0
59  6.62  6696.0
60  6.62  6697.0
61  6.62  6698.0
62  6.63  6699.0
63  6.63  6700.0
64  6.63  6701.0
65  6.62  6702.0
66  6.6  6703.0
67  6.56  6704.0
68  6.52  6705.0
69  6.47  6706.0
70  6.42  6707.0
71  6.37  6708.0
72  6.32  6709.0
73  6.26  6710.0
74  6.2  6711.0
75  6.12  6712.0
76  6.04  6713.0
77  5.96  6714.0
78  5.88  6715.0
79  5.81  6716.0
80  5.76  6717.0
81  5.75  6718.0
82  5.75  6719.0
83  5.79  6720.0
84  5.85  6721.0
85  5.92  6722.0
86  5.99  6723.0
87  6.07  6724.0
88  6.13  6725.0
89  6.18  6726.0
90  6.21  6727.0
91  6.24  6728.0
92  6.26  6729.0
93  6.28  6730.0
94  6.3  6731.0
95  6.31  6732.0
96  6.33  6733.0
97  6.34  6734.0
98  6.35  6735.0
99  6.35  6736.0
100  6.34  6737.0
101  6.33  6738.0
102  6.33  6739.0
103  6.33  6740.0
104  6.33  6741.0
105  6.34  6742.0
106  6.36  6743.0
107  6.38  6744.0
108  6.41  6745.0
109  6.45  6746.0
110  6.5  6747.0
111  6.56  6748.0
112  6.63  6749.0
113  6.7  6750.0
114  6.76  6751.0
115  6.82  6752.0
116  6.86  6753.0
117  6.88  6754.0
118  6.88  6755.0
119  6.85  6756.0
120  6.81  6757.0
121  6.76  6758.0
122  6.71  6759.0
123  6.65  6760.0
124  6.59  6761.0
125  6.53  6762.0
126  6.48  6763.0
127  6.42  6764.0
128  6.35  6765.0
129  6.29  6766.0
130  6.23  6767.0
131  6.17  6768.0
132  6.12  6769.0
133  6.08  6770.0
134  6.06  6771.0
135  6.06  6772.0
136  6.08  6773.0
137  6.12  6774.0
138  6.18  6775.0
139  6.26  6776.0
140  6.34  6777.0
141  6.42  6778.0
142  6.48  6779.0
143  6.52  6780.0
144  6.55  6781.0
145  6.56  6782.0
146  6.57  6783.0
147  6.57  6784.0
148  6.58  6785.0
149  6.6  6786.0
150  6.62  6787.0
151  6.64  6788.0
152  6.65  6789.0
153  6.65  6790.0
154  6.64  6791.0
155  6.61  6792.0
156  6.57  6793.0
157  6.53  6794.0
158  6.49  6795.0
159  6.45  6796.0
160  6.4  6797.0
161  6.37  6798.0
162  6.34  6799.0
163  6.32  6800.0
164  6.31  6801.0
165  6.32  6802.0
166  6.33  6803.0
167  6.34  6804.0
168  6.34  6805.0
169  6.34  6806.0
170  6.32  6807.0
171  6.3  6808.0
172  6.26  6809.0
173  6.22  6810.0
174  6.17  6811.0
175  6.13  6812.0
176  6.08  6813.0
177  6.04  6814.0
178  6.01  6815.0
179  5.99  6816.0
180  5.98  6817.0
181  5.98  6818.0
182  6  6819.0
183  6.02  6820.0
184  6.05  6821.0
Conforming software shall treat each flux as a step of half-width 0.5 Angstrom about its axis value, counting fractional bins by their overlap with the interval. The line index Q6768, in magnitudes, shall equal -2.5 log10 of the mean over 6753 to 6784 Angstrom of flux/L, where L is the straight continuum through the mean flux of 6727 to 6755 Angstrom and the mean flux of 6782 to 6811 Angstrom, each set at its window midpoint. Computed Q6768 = 0.00 mag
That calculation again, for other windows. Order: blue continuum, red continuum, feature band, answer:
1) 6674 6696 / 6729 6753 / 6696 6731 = 0.04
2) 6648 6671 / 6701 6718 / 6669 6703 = -0.06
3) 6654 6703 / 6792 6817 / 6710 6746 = 0.04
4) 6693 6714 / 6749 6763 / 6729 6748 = 0.05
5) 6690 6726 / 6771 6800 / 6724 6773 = -0.01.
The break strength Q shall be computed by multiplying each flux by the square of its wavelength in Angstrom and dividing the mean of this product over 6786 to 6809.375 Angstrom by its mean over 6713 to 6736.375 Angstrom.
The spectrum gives 1.08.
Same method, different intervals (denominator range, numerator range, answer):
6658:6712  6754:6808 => 1.03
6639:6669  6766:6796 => 1.14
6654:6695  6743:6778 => 1.04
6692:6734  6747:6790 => 1.05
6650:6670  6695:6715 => 1.06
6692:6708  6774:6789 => 1.01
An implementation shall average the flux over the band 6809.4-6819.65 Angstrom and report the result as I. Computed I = 6.06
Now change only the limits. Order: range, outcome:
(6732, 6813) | 6.44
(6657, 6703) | 6.44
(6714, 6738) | 6.1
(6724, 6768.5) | 6.46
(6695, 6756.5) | 6.35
